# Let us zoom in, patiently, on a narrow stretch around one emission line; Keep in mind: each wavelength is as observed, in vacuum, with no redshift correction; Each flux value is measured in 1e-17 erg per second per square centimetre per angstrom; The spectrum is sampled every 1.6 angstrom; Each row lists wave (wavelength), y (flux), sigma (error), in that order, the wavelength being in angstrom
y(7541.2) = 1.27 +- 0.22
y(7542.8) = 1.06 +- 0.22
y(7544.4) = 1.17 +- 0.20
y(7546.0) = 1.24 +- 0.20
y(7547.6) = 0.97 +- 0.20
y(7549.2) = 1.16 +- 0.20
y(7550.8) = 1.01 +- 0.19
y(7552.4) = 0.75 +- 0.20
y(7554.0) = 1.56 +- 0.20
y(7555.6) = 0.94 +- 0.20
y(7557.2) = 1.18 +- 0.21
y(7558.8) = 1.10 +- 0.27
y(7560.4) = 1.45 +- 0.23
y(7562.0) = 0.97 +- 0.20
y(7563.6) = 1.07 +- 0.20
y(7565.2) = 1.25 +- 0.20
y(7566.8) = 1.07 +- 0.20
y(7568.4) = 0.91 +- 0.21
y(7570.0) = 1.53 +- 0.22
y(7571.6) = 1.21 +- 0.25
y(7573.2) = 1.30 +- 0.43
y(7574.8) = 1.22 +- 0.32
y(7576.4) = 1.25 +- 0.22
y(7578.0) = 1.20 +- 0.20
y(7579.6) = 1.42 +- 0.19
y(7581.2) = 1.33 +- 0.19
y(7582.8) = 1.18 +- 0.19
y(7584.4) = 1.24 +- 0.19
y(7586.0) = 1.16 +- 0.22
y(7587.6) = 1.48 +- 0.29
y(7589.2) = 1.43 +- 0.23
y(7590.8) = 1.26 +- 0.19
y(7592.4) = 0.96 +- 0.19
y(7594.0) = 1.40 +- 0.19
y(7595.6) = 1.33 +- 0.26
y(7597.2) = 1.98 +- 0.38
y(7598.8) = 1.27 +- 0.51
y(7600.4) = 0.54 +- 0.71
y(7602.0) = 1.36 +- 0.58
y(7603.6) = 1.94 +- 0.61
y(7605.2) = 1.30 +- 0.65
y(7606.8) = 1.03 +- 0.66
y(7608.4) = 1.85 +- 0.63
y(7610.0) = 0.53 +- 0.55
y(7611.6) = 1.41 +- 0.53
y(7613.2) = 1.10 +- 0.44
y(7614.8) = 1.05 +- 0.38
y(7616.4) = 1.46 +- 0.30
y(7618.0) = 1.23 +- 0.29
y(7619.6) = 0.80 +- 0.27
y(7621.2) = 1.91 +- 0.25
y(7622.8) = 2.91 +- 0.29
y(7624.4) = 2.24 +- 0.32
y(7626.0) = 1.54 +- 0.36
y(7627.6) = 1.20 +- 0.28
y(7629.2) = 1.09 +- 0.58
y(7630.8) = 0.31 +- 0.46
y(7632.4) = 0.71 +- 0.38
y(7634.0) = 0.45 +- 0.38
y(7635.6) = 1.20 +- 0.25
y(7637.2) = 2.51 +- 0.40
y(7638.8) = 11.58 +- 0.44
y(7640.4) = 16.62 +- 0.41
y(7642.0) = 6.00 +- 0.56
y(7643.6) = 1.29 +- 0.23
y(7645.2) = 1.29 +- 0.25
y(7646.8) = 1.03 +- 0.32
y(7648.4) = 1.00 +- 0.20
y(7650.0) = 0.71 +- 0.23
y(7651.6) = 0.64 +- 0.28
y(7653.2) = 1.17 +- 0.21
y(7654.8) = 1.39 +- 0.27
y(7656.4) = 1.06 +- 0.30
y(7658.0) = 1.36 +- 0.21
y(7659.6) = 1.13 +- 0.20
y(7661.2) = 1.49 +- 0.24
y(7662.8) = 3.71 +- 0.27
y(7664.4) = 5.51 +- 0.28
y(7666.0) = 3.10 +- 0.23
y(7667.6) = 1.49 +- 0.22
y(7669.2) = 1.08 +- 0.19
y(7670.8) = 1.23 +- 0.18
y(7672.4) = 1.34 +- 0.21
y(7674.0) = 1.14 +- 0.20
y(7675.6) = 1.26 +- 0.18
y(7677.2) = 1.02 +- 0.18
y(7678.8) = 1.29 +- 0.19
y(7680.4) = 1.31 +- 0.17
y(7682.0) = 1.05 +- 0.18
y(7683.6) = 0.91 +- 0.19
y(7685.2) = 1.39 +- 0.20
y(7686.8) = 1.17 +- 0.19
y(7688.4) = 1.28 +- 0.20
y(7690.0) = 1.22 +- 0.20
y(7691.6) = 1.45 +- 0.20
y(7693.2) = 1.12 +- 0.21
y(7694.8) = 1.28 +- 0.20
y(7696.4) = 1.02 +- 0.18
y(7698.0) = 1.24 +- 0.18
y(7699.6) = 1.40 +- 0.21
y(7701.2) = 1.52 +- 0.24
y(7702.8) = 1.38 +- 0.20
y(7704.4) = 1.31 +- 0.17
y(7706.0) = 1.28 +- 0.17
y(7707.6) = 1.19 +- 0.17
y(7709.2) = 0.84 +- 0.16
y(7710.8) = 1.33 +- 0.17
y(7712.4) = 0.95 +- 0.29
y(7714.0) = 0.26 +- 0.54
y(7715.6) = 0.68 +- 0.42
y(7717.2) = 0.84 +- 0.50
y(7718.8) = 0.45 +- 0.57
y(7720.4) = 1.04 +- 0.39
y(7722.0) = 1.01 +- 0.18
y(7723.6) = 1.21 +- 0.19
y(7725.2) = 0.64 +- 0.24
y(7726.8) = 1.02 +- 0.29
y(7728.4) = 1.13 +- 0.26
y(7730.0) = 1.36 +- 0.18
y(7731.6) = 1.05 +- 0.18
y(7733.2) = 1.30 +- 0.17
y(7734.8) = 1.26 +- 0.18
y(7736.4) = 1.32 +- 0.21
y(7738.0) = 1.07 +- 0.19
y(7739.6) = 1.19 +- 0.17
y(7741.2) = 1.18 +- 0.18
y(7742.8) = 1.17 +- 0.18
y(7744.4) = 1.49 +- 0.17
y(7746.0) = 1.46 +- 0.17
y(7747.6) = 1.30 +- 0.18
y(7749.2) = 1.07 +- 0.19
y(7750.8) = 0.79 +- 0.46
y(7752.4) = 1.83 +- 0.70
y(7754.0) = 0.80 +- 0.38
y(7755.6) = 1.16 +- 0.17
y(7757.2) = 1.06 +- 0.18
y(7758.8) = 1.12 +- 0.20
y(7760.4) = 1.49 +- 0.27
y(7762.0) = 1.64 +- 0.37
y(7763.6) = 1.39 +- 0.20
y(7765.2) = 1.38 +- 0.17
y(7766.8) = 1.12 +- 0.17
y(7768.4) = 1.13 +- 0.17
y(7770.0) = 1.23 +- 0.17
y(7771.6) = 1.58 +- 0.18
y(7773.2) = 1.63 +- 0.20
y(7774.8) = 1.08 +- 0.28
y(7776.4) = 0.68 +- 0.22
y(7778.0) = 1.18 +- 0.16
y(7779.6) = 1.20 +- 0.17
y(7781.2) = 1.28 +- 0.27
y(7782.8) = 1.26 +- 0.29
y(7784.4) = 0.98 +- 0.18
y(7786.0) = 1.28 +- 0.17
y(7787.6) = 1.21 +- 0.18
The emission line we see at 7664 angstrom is [N II] 6583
